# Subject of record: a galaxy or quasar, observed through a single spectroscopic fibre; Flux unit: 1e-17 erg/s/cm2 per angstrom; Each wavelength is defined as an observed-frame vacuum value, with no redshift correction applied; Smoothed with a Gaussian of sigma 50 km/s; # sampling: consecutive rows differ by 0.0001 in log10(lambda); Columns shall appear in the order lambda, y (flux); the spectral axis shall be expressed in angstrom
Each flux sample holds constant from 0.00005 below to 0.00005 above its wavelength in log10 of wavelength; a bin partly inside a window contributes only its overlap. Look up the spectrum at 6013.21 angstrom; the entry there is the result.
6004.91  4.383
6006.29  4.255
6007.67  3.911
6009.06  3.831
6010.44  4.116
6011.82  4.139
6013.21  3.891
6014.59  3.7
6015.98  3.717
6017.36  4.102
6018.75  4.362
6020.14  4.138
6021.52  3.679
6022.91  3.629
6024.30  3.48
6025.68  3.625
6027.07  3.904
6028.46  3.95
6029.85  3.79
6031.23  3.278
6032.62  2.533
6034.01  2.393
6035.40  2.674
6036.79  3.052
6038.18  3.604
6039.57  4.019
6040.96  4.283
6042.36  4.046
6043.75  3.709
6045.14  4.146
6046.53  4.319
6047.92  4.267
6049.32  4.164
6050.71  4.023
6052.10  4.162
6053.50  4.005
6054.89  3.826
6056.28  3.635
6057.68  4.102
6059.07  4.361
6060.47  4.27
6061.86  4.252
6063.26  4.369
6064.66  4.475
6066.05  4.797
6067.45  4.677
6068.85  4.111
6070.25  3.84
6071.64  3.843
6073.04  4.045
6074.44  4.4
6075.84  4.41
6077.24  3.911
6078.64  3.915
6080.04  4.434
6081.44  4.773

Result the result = 3.891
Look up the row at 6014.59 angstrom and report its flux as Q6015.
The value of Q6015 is 3.7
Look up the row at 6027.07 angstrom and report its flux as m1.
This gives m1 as 3.904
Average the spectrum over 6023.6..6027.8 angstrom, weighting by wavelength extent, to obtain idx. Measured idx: 3.67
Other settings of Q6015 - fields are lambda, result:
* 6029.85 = 3.79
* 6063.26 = 4.369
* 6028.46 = 3.95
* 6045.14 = 4.146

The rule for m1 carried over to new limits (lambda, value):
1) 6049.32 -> 4.164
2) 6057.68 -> 4.102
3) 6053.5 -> 4.005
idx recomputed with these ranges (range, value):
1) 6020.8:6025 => 3.61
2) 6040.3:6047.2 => 4.1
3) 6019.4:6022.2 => 3.92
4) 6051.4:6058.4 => 3.95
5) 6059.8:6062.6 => 4.26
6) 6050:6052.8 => 4.1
